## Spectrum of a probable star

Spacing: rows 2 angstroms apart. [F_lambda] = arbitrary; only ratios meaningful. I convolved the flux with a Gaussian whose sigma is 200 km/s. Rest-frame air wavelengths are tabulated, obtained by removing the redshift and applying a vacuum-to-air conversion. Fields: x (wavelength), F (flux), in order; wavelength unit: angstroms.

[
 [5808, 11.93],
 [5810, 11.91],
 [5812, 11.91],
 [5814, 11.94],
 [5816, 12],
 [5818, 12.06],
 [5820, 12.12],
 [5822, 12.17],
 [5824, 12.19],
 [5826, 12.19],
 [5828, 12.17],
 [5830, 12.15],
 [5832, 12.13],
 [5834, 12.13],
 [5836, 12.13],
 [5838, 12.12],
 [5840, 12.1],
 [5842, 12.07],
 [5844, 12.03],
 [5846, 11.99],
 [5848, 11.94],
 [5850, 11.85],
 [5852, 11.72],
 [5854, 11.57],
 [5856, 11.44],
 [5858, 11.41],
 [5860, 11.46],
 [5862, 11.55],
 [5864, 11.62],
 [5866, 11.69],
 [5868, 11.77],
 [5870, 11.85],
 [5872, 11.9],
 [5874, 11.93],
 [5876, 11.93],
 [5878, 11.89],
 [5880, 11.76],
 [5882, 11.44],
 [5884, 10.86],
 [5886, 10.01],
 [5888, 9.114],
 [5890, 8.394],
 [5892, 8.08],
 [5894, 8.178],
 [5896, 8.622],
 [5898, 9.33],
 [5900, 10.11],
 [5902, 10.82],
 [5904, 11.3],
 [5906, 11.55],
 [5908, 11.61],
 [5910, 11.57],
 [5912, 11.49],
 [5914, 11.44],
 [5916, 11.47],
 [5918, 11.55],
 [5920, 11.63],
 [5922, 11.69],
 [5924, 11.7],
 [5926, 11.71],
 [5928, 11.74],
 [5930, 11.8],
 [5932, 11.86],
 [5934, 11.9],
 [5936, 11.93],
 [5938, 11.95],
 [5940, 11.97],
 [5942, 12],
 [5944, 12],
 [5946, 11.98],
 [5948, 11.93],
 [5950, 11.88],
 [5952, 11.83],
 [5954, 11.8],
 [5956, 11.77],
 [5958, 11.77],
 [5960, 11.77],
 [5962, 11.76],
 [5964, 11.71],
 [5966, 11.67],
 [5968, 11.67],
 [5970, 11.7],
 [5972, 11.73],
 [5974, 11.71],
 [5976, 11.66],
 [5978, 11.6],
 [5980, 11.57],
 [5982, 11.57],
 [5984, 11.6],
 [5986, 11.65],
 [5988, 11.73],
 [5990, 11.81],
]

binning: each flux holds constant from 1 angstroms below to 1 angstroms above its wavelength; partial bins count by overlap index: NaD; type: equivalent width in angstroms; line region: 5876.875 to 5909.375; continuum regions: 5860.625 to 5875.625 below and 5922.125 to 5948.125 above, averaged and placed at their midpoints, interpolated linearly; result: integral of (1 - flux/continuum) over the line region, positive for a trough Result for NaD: 4.4 angstroms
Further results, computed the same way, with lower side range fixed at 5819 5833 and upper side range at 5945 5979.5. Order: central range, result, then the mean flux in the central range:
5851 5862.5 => 0.52 angstroms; 11.5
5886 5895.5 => 2.66 angstroms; 8.62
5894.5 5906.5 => 1.80 angstroms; 10.1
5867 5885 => 0.46 angstroms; 11.7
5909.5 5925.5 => 0.43 angstroms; 11.6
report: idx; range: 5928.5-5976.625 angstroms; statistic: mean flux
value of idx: 11.8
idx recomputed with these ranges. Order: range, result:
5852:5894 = 11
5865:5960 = 11.3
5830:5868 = 11.8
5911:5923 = 11.5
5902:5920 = 11.5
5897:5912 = 10.9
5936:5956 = 11.9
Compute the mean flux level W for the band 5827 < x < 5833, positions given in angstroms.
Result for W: 12.2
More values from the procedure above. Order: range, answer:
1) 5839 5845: 12.1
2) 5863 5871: 11.7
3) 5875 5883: 11.8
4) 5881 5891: 9.96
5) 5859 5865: 11.5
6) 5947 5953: 11.9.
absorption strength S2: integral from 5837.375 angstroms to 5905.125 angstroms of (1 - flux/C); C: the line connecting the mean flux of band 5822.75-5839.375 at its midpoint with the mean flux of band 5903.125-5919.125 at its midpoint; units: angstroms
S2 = 4.5 angstroms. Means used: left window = 12.2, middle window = 11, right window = 11.5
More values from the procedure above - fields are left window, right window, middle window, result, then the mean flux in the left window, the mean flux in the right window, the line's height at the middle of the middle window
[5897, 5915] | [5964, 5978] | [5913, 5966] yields -2.0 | 11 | 11.7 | 11.4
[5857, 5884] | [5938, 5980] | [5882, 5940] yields 4.3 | 11.7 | 11.8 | 11.7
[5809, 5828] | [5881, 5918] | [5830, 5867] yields -1.4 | 12.1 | 10.3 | 11.4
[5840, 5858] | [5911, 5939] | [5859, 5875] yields 0.1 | 11.8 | 11.7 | 11.8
